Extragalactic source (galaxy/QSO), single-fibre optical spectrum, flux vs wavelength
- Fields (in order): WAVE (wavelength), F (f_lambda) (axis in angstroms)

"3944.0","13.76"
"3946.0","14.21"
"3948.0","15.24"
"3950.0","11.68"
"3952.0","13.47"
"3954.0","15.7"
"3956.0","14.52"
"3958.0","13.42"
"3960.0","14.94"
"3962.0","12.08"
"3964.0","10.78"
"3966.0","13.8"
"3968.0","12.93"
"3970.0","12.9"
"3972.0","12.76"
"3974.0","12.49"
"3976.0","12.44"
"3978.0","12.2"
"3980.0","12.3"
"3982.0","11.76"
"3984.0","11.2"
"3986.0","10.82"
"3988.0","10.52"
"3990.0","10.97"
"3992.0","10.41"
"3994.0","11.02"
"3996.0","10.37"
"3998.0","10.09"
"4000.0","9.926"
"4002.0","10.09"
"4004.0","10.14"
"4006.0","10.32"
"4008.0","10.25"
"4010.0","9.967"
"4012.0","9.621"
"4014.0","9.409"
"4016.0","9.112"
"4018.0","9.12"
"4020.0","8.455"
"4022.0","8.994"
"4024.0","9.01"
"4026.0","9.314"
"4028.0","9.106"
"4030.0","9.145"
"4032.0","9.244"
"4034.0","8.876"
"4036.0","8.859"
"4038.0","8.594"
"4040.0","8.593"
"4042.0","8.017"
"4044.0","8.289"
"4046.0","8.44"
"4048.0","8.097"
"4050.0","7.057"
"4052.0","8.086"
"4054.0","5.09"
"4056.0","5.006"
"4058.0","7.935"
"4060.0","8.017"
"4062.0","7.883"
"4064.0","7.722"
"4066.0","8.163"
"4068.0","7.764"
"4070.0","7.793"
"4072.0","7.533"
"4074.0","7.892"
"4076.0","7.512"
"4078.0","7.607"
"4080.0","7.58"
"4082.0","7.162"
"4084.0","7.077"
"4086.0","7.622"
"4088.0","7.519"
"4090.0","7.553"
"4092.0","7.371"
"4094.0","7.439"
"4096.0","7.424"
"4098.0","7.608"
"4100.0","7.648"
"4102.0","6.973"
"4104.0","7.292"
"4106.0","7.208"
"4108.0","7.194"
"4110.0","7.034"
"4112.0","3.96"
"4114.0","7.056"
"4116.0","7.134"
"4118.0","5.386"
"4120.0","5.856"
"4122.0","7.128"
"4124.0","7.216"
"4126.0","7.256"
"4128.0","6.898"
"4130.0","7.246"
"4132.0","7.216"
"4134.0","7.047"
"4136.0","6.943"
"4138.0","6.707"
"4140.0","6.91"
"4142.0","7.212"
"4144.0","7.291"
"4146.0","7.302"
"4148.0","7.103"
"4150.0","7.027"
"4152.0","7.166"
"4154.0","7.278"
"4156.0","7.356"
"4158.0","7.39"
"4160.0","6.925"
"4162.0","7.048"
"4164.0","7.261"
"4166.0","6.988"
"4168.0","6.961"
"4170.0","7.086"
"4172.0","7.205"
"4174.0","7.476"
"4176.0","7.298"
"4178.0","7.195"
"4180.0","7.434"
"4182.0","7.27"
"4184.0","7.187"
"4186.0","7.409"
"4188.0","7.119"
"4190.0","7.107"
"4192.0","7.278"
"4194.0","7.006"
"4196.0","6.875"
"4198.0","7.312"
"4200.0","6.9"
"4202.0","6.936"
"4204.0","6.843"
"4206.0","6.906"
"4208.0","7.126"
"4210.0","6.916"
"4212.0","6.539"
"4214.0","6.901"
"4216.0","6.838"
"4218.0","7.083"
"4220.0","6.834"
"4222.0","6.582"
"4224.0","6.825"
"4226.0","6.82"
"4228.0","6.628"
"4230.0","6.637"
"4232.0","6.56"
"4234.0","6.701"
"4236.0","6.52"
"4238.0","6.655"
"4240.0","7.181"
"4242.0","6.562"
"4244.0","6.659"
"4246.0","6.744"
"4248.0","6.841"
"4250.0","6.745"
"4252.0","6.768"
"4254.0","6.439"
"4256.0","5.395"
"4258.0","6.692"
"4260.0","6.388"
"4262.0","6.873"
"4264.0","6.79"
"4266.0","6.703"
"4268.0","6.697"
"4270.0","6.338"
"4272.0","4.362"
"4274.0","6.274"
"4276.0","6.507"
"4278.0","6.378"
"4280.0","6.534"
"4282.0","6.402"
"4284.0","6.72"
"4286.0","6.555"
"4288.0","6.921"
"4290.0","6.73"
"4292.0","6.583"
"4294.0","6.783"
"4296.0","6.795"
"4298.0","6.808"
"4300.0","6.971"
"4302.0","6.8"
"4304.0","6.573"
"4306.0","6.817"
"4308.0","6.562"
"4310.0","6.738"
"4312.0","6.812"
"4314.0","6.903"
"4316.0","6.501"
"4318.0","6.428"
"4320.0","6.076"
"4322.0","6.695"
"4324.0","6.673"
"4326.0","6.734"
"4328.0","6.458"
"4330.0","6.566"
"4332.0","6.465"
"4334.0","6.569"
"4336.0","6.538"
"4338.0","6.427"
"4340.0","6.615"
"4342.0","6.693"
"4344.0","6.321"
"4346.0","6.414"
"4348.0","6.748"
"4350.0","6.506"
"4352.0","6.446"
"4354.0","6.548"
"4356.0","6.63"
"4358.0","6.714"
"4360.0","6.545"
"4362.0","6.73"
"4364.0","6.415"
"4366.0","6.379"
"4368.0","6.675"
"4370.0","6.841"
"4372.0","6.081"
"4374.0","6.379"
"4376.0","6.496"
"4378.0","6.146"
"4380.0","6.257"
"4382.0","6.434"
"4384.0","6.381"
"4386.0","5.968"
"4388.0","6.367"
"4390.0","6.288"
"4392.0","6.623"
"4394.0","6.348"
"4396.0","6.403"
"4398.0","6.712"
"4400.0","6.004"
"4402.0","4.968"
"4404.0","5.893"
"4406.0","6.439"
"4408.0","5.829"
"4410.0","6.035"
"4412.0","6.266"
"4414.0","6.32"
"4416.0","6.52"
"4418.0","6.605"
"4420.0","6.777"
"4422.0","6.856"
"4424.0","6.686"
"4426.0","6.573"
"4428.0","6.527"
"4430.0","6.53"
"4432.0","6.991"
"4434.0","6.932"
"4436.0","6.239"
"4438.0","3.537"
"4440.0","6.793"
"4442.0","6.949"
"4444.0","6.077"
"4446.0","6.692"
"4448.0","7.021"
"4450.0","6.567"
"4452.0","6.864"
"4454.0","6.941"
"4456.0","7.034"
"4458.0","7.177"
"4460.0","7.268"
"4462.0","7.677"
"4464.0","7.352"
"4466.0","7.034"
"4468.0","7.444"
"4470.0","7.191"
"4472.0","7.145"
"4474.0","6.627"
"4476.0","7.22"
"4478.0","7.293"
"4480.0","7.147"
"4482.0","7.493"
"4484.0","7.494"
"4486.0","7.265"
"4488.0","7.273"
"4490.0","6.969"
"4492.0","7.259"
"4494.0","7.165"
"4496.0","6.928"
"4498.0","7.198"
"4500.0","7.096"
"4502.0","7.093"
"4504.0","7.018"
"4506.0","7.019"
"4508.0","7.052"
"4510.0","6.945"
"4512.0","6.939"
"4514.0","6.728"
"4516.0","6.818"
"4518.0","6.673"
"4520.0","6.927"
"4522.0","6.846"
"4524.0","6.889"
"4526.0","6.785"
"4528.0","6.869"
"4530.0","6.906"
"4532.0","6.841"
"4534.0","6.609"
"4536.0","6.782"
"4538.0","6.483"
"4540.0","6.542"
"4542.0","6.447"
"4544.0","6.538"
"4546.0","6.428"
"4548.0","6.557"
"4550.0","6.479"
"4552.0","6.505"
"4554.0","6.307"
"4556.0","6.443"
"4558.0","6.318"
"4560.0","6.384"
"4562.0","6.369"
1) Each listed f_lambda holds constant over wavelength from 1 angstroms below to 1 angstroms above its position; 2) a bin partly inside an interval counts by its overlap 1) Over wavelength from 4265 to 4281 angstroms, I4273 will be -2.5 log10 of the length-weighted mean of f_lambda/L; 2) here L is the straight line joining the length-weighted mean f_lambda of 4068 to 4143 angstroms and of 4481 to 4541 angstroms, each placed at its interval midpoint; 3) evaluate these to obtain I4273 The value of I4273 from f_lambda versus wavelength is 0.14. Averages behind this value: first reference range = 7.12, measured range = 6.22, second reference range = 6.96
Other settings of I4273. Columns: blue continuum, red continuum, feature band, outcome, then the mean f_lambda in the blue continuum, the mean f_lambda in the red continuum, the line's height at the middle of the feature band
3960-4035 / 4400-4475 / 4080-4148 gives 0.33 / 10.7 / 6.6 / 9.58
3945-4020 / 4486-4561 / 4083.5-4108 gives 0.40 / 11.7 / 6.79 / 10.6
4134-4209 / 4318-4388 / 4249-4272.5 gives 0.07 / 7.13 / 6.48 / 6.81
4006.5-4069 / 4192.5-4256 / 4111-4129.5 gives 0.19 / 8.44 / 6.78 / 7.71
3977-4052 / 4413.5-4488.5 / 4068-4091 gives 0.22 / 9.65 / 6.85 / 9.23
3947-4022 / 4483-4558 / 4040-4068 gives 0.40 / 11.5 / 6.83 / 10.9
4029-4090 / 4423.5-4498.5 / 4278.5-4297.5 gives 0.10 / 7.8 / 6.91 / 7.29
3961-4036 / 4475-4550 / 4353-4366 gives 0.21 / 10.6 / 6.93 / 8.01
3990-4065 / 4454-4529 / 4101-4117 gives 0.26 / 8.88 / 7.09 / 8.57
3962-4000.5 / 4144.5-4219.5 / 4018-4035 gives 0.17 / 11.6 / 7.11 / 10.6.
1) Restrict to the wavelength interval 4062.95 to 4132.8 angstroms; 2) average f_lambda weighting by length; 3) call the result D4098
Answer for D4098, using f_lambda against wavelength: 7.2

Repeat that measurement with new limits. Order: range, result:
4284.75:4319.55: 6.71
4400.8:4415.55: 5.99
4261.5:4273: 6.27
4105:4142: 6.76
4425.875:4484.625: 6.86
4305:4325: 6.62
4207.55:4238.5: 6.76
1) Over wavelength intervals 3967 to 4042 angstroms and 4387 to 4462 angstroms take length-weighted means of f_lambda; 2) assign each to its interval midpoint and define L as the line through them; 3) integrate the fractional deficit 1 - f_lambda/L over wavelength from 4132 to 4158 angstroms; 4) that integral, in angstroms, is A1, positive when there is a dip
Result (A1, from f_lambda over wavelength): 5.4 angstroms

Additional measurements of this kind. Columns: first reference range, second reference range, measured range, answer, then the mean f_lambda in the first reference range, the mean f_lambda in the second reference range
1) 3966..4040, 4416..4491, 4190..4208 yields 3.72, 10.4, 6.87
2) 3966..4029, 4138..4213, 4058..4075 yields 2.60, 10.6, 7.12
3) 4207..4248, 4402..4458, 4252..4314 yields 1.28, 6.77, 6.45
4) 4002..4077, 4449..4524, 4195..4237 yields 5.82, 8.47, 7.08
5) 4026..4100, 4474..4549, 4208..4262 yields 5.72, 7.82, 6.93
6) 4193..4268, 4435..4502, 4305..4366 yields 2.38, 6.75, 6.95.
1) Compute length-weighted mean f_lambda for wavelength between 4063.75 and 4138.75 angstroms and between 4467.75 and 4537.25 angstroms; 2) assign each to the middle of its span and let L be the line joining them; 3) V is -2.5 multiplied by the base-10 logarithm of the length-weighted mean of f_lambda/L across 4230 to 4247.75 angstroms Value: 0.07 mag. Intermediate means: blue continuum 7.17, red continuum 7.02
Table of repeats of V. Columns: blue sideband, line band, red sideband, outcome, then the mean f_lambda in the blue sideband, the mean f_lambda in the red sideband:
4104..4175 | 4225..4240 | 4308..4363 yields 0.02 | 6.96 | 6.57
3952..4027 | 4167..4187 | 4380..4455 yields 0.25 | 11.2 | 6.38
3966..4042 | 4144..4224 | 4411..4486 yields 0.25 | 10.3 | 6.81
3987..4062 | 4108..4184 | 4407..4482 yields 0.19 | 9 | 6.73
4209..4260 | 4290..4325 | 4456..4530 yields 0.02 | 6.68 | 7.09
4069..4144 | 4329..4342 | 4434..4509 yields 0.08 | 7.12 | 6.96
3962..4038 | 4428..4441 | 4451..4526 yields 0.20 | 10.5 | 7.09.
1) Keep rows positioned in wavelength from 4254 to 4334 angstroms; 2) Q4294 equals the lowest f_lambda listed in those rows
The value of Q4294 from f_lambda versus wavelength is 4.362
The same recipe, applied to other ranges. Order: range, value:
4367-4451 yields 3.537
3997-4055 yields 5.09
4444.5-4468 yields 6.567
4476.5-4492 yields 6.969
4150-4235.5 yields 6.539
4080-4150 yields 3.96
